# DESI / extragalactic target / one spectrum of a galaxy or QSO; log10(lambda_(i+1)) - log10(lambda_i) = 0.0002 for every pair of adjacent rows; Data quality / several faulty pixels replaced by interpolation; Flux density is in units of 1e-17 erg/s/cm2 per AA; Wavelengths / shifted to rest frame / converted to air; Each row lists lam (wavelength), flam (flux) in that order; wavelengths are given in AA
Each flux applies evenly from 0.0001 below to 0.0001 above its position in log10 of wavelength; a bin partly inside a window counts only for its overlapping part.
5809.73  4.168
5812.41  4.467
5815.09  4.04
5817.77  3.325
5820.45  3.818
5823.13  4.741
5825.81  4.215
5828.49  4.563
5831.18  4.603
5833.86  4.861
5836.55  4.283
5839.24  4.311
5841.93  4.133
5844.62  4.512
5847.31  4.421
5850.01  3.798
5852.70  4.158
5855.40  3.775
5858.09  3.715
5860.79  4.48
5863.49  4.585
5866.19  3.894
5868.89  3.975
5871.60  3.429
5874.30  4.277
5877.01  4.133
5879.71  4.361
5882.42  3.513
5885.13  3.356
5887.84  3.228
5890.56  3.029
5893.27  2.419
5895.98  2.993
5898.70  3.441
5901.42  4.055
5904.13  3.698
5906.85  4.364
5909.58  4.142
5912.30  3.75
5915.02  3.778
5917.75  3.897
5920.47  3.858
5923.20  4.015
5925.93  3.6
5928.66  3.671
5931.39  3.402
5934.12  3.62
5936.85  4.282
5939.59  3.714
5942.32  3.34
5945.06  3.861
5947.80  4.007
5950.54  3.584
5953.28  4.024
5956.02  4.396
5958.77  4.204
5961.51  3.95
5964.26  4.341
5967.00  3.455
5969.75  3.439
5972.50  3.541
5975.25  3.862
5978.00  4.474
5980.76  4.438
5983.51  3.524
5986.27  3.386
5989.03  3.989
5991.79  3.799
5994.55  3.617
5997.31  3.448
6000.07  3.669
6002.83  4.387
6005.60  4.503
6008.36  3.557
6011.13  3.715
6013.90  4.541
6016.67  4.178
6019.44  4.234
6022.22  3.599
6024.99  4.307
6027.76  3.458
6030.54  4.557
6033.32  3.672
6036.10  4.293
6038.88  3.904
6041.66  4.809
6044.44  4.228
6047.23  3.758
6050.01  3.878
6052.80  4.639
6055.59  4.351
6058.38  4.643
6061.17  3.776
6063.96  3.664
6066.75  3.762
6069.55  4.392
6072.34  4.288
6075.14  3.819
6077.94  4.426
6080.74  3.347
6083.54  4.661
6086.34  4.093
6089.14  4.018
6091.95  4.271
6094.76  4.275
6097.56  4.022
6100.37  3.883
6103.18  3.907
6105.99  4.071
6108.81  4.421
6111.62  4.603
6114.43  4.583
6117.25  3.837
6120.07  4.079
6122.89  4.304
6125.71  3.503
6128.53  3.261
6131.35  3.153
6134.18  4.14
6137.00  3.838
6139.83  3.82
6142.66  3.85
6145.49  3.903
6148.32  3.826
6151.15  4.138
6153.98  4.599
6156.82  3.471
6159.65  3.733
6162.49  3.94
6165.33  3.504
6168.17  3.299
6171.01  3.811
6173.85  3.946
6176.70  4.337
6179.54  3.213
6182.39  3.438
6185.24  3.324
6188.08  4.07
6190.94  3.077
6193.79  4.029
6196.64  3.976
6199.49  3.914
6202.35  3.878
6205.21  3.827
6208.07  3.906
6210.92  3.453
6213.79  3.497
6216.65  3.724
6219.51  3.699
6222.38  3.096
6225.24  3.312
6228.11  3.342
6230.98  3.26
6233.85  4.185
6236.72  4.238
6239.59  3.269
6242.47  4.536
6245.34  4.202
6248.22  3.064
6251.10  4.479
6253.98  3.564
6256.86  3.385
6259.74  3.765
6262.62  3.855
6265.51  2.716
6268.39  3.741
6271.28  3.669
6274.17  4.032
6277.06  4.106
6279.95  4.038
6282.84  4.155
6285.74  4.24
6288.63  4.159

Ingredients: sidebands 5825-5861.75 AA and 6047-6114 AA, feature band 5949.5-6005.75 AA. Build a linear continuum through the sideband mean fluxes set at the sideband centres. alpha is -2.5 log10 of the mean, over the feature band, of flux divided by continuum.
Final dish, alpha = 0.08 mag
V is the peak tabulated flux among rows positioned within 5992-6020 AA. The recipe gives 4.541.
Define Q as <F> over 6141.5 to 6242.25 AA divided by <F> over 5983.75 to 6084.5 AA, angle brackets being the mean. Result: 0.93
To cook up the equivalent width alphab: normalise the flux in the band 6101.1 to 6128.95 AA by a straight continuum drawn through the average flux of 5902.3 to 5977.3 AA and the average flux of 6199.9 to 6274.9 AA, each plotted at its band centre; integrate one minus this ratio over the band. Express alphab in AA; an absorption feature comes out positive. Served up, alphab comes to -2.4 AA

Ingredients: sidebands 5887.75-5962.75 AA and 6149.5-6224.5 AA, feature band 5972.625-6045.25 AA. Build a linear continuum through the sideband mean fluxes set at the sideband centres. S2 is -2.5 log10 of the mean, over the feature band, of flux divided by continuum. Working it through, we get -0.075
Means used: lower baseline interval 3.73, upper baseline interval 3.72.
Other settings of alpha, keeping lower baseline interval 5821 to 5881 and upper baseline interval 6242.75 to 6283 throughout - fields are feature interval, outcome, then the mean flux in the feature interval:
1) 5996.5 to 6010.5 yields 0.04 mag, 3.92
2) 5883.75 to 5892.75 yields 0.32 mag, 3.13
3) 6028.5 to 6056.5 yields -0.04 mag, 4.19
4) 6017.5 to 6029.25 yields 0.03 mag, 3.92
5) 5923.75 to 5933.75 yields 0.15 mag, 3.6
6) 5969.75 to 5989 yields 0.07 mag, 3.85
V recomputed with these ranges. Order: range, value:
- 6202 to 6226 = 3.906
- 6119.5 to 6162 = 4.599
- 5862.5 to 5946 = 4.585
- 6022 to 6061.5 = 4.809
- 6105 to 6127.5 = 4.603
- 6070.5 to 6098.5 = 4.661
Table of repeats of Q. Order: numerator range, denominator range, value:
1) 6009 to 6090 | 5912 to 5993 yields 1.07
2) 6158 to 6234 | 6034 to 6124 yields 0.88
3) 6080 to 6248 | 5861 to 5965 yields 1.01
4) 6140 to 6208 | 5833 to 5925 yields 0.97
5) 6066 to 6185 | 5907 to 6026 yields 1.01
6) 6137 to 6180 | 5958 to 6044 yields 0.97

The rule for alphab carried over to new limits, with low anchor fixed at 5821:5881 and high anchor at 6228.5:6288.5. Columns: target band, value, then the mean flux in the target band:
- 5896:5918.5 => 1.8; 3.84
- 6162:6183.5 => 1.3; 3.68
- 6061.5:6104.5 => -0.5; 4.05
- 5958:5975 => 1.3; 3.81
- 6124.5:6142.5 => 1.4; 3.64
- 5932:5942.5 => 1.0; 3.76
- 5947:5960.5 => 0.3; 4.04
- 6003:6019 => -0.2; 4.13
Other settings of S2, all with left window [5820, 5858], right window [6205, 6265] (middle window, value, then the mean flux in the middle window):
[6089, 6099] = -0.071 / 4.16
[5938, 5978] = 0.067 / 3.86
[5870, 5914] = 0.158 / 3.64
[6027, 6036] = 0.004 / 3.98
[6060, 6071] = 0.010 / 3.91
